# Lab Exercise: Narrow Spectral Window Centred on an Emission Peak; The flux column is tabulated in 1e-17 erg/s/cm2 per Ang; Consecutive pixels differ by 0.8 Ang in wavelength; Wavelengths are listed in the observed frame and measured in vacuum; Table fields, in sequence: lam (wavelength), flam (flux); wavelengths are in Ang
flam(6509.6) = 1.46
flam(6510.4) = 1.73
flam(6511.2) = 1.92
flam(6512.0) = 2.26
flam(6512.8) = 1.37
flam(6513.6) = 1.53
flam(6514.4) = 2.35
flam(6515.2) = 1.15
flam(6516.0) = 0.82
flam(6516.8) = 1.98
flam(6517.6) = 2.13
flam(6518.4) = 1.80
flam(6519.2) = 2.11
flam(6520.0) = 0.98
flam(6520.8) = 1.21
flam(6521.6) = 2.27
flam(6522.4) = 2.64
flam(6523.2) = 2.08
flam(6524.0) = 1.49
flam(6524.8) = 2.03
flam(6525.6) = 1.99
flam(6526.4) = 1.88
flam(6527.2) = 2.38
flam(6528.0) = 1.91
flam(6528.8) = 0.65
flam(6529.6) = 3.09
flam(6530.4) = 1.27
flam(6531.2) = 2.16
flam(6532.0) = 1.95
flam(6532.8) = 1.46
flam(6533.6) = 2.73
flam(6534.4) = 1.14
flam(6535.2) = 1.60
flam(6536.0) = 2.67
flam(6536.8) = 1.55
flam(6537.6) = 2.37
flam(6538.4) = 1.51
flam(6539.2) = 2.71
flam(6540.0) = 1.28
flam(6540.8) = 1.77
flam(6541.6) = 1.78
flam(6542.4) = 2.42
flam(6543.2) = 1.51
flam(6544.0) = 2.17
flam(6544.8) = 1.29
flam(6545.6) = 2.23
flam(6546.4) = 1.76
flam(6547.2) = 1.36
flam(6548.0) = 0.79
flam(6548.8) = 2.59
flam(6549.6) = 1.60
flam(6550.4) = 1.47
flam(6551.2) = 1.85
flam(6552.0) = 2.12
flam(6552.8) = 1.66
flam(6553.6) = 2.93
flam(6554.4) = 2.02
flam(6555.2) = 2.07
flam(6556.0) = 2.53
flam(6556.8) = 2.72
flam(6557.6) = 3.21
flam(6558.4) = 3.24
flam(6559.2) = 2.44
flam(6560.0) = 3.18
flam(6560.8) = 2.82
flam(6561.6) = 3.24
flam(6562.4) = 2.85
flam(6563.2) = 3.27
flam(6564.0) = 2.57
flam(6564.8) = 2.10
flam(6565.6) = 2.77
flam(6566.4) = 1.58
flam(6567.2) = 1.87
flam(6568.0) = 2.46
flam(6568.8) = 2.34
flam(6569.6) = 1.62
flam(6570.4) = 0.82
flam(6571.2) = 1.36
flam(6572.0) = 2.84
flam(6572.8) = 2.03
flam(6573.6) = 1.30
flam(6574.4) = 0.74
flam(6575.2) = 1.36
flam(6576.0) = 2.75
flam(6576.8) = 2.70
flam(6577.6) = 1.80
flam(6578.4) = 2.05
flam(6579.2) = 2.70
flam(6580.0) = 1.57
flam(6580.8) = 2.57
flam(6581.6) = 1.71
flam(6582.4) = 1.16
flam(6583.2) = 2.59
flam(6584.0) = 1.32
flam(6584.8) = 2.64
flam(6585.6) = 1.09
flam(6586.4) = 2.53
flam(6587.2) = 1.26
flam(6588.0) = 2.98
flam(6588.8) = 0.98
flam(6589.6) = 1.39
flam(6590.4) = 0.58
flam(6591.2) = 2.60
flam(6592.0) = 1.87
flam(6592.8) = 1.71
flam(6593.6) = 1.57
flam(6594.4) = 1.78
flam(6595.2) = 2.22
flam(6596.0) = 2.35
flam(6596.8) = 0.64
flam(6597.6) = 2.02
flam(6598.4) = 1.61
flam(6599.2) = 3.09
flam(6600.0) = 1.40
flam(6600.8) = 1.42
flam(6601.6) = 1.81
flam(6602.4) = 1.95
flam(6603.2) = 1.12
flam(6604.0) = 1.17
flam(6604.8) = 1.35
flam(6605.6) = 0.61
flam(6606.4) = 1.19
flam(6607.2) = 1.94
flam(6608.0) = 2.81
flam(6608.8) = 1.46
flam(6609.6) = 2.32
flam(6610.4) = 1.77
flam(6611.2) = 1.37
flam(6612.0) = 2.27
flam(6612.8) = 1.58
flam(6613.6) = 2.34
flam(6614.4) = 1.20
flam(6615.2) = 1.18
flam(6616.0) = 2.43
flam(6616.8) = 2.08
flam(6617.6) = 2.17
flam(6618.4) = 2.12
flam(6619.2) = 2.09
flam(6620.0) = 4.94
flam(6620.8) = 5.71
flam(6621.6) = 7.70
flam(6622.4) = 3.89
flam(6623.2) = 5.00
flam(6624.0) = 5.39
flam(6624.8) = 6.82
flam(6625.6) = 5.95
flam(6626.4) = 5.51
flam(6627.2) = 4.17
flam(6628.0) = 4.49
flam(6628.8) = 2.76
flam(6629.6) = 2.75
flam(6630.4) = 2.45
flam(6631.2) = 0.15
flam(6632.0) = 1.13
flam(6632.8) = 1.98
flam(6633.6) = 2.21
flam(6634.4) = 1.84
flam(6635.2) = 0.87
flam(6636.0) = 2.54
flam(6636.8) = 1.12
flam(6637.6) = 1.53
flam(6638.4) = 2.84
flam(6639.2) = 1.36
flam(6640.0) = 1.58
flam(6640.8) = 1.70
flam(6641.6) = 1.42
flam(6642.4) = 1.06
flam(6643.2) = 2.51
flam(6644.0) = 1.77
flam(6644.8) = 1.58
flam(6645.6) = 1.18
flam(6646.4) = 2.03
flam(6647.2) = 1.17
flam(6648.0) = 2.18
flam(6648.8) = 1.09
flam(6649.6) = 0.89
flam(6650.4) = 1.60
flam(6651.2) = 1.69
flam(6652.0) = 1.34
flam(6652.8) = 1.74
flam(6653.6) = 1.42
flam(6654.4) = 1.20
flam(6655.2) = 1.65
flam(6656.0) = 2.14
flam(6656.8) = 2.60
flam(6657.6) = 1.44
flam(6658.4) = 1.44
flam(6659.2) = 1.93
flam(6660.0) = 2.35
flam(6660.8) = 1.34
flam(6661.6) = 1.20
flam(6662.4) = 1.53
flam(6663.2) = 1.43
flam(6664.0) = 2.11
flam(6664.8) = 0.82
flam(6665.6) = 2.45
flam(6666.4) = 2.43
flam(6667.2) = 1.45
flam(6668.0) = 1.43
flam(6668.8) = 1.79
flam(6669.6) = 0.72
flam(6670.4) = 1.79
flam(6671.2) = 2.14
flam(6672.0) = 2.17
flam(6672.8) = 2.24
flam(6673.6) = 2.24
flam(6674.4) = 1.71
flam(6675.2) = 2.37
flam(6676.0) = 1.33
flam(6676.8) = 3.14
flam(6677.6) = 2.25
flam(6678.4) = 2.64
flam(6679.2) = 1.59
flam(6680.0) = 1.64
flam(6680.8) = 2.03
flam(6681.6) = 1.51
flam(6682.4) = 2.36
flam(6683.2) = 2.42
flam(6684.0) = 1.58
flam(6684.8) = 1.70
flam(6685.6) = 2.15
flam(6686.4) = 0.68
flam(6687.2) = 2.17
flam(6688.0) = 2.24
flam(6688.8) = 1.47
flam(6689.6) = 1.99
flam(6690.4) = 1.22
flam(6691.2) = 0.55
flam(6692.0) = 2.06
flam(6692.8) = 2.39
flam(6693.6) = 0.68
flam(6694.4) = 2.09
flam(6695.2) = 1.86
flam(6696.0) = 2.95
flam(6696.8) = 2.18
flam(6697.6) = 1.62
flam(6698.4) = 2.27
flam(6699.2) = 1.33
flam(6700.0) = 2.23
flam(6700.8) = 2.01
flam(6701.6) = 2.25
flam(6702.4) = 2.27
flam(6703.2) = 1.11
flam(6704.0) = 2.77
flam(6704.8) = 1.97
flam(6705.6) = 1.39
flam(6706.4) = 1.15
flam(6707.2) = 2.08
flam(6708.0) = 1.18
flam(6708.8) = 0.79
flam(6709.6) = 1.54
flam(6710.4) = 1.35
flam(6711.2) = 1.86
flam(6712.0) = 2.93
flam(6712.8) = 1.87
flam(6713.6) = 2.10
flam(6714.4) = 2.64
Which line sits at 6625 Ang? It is [O III] 5007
